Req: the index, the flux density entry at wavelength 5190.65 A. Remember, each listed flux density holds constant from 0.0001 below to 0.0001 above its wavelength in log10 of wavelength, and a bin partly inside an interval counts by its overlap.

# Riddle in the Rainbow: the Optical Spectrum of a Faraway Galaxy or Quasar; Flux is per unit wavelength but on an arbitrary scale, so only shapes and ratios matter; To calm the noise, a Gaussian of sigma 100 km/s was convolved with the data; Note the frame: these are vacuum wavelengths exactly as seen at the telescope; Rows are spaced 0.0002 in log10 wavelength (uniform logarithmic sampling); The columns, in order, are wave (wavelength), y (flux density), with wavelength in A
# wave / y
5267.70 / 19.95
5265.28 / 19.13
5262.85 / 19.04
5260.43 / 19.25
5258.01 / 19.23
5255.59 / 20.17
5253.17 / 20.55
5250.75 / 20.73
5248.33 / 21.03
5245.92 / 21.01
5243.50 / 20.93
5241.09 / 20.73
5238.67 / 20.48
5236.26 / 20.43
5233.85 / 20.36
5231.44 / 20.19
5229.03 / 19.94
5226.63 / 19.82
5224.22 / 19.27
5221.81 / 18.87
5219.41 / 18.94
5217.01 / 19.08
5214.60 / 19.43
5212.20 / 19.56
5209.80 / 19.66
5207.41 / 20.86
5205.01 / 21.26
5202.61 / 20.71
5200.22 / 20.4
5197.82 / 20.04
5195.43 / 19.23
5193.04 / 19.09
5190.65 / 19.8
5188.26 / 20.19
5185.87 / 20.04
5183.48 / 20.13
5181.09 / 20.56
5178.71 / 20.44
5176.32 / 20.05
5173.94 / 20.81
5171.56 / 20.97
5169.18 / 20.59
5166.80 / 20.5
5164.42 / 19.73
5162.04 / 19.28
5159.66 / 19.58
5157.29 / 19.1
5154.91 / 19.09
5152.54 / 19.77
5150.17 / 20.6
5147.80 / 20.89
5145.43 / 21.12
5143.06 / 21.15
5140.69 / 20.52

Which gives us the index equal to 19.8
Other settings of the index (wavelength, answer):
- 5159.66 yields 19.58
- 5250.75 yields 20.73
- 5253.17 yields 20.55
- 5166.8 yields 20.5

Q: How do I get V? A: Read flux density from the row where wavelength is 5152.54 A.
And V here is 19.77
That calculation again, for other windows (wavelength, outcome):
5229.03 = 19.94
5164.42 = 19.73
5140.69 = 20.52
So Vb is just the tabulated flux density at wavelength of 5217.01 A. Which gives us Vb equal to 19.08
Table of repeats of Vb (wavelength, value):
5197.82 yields 20.04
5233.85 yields 20.36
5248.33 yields 21.03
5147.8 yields 20.89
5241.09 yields 20.73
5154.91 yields 19.09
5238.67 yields 20.48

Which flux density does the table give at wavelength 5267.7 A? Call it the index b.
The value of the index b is 19.95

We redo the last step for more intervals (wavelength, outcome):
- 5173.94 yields 20.81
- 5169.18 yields 20.59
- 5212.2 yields 19.56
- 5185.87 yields 20.04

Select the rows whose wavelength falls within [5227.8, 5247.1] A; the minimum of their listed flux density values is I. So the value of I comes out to 19.94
